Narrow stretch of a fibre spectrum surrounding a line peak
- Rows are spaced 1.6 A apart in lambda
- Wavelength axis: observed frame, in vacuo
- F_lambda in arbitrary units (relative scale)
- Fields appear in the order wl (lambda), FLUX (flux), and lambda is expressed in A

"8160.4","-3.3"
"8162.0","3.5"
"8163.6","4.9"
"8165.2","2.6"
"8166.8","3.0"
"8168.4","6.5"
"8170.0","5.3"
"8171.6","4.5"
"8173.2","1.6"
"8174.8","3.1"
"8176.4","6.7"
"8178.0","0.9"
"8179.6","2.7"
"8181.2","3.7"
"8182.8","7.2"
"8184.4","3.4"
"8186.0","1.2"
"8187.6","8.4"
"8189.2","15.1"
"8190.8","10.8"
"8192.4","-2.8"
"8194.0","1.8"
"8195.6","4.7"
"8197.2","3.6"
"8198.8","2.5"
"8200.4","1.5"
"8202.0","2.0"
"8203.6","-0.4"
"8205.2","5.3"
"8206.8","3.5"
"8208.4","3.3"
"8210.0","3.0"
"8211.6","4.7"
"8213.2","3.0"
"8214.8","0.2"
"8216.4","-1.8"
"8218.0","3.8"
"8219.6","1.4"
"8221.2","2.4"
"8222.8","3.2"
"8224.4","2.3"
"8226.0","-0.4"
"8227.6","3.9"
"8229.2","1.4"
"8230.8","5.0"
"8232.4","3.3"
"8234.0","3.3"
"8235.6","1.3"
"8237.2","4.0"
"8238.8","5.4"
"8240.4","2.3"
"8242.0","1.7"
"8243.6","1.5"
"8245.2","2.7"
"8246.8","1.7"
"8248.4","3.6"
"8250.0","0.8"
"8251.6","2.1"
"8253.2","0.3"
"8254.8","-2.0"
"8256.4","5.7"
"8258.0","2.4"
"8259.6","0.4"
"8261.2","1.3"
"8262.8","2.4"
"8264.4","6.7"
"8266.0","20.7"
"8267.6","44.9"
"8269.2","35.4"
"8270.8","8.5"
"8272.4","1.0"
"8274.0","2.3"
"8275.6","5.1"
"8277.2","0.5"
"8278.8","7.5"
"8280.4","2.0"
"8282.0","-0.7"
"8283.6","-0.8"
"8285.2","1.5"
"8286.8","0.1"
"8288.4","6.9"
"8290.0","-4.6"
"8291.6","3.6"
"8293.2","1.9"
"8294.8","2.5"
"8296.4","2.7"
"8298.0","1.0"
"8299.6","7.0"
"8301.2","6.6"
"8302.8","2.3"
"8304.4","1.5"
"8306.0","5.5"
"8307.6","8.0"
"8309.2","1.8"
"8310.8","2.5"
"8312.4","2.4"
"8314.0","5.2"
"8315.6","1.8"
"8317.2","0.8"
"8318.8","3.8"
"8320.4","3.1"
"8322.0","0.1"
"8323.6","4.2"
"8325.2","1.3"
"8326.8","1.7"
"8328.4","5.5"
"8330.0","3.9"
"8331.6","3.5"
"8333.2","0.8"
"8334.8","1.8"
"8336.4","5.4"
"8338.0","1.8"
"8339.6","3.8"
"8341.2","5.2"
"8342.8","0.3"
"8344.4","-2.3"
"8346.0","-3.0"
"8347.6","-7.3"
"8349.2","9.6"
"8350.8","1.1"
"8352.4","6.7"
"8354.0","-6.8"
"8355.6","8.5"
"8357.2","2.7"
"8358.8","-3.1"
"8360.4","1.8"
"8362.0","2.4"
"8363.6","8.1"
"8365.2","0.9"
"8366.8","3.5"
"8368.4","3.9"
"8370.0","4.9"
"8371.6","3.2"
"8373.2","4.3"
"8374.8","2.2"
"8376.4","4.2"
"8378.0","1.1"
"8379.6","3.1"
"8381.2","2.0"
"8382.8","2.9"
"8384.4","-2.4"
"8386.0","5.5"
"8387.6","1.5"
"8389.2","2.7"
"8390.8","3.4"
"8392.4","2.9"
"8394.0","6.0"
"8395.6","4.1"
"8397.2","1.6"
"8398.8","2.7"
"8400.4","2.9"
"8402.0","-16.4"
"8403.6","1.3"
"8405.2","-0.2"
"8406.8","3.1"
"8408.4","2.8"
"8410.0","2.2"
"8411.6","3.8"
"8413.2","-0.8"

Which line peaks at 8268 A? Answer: [O III]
